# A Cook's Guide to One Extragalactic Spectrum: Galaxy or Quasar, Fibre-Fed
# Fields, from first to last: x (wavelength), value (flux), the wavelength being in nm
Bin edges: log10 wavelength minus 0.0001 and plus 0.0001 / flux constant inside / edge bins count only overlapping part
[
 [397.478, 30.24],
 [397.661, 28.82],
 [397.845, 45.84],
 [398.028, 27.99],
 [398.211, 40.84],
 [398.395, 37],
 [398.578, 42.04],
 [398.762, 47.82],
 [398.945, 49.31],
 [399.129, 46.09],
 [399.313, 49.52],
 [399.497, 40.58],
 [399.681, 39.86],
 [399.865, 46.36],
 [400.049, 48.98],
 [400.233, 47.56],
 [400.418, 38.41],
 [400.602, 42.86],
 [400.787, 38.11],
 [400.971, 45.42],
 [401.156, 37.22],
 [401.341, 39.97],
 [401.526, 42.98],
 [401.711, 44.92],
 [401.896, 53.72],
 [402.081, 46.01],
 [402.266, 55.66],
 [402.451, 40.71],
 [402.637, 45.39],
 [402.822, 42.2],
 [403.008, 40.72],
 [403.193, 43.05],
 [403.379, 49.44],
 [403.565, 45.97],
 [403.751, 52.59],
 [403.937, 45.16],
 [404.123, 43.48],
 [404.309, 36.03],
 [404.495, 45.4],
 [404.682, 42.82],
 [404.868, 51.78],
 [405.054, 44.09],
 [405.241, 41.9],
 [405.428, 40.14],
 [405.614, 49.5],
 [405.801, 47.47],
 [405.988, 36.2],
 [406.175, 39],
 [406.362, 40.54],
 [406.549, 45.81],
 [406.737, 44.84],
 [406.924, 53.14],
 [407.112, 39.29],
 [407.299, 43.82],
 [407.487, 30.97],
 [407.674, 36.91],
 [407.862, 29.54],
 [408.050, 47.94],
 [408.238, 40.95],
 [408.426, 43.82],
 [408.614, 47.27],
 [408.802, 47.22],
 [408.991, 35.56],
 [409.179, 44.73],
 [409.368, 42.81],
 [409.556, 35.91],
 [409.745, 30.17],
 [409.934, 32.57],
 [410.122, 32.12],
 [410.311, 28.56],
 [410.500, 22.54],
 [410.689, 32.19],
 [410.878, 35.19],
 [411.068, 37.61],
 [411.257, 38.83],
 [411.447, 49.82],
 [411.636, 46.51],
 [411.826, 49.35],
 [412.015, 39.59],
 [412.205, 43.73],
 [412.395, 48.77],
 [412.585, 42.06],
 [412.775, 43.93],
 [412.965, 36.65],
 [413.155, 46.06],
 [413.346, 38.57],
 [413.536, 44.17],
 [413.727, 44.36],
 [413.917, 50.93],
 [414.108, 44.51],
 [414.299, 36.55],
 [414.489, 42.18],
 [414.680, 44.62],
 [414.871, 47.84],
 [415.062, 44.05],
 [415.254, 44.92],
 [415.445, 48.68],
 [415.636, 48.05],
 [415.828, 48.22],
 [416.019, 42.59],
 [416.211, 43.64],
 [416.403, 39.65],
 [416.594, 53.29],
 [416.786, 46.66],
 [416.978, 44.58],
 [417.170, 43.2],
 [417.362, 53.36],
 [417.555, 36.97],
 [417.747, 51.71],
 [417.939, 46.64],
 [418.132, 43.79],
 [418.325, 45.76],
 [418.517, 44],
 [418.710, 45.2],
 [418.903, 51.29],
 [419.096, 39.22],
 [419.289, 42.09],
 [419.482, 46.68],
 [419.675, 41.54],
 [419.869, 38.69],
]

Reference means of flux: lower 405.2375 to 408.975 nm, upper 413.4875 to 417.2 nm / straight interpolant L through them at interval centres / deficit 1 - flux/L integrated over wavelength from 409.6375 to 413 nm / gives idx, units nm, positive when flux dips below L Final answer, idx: 0.41 nm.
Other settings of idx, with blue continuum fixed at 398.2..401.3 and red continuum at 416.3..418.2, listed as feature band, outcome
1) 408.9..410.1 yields 0.219 nm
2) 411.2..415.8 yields 0.100 nm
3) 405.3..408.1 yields 0.181 nm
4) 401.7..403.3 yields -0.076 nm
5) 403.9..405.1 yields 0.002 nm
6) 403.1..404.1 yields -0.068 nm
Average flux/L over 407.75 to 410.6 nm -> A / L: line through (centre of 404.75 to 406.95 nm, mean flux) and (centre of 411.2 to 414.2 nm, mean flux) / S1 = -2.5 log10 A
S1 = 0.18 mag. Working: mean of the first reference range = 44.3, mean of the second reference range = 44.3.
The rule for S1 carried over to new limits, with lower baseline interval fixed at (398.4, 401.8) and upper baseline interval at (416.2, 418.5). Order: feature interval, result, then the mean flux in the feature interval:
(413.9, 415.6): 0.02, 44.8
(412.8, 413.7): 0.09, 41.8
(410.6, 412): 0.09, 41.3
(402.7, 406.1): 0.00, 44.3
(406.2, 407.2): 0.00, 44.3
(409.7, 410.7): 0.46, 29.5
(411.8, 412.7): 0.02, 44.3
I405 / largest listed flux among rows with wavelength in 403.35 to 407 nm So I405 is 53.14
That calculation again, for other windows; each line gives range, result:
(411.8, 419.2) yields 53.36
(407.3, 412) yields 49.82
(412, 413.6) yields 48.77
